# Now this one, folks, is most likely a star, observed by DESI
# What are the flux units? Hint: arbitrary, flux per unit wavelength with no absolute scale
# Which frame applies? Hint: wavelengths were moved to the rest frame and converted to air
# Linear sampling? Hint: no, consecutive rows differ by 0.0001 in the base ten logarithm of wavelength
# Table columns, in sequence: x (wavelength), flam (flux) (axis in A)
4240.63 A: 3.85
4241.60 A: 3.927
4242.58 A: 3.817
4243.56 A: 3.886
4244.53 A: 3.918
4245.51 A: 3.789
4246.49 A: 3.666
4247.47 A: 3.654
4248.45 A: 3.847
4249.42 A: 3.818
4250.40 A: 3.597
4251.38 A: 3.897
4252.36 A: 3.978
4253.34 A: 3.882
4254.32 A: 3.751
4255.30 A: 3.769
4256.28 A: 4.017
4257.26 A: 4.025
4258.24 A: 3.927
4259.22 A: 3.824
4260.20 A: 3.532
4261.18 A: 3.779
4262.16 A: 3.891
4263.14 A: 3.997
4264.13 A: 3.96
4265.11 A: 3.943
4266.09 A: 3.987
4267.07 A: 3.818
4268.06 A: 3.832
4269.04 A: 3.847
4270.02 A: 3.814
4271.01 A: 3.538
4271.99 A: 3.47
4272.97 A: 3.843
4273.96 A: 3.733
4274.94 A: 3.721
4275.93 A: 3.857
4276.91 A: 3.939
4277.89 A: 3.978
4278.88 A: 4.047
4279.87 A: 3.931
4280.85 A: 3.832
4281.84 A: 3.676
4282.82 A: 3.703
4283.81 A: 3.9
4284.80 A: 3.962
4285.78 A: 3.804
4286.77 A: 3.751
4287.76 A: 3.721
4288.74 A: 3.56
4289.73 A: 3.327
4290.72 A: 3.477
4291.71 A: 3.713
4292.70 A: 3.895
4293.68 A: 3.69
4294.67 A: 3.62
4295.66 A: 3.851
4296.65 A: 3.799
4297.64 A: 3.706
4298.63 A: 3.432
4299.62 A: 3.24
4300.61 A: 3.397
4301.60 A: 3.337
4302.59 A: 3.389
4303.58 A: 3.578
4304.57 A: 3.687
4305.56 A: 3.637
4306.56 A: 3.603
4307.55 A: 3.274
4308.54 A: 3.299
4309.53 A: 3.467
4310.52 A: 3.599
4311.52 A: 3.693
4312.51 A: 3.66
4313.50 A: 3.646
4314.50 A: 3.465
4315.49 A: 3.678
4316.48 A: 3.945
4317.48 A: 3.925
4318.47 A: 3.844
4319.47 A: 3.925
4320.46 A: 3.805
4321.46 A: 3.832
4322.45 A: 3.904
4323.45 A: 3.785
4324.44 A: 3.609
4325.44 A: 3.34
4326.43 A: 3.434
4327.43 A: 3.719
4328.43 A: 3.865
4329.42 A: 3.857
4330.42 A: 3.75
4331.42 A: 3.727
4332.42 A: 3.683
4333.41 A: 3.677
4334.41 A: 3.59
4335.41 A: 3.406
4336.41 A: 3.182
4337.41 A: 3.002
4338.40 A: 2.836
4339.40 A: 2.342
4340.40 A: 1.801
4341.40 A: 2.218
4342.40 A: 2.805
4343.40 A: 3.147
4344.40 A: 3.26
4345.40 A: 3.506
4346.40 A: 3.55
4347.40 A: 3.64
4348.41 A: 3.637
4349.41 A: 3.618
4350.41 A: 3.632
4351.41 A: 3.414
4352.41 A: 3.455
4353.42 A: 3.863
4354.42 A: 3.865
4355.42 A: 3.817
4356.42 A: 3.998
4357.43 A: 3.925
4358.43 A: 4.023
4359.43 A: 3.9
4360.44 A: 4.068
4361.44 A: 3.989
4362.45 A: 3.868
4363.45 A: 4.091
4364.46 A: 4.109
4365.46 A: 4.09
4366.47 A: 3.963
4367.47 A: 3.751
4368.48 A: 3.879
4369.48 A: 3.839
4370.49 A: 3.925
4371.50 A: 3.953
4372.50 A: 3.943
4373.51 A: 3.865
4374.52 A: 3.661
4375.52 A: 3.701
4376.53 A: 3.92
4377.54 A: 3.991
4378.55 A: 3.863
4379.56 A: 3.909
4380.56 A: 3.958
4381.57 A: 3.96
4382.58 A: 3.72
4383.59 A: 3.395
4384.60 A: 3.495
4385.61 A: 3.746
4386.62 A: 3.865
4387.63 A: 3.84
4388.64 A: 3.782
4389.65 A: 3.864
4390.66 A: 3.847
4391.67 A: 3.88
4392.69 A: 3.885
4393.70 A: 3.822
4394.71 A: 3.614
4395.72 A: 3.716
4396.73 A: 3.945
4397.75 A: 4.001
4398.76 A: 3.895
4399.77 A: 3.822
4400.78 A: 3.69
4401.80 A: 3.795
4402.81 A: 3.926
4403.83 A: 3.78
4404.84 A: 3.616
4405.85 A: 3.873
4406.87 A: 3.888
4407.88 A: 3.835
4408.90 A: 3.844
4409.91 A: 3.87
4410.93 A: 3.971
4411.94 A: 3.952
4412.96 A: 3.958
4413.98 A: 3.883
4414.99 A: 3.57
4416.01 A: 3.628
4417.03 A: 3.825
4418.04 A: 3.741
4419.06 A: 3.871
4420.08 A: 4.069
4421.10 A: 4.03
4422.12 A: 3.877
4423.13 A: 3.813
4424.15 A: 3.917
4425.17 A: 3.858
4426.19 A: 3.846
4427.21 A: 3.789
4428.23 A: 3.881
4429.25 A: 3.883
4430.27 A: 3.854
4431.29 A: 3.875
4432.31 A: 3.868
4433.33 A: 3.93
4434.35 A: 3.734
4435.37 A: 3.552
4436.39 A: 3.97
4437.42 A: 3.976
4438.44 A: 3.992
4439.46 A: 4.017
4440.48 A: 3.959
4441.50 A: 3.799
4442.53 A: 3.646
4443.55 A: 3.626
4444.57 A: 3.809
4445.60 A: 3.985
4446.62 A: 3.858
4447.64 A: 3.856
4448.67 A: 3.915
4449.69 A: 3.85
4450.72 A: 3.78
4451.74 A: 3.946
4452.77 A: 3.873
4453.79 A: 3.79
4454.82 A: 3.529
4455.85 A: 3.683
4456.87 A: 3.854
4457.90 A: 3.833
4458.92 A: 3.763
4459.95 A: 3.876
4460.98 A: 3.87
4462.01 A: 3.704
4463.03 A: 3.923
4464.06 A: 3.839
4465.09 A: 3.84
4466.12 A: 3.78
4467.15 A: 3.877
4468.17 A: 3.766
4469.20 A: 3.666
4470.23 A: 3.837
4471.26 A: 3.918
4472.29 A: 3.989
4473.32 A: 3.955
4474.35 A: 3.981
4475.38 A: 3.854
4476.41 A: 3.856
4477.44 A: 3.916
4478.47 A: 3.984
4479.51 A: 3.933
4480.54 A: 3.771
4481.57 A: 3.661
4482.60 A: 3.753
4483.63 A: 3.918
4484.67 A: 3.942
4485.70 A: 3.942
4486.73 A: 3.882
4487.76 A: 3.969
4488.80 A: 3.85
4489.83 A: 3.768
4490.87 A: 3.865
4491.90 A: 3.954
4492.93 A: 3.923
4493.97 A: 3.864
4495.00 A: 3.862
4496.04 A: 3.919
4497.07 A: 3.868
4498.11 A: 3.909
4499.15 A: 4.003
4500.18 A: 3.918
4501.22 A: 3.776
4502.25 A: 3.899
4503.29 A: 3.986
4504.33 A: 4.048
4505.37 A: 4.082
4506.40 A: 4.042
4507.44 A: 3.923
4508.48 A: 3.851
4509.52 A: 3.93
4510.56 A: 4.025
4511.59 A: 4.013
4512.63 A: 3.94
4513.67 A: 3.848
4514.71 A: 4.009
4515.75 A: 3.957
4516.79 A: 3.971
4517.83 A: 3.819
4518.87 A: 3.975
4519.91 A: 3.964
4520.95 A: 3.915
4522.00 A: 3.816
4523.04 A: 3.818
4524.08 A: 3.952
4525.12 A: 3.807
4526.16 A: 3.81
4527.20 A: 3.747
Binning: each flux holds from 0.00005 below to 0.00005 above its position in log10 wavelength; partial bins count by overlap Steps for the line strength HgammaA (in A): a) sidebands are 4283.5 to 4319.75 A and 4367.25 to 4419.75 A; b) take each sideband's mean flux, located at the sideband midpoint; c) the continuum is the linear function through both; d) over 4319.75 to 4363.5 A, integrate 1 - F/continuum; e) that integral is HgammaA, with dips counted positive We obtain 2.2 A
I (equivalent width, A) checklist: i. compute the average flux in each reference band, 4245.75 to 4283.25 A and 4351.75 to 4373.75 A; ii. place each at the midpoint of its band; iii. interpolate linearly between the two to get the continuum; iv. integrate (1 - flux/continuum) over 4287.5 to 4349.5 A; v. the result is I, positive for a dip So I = 6.0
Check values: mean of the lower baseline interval 3.82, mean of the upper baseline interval 3.91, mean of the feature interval 3.5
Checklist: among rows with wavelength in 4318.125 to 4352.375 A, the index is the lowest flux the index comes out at 1.801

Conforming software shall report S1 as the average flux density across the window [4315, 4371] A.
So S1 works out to 3.61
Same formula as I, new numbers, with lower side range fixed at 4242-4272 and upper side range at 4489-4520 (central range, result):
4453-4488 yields 0.66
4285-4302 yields 1.01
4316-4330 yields 0.31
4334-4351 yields 3.24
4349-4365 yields 0.06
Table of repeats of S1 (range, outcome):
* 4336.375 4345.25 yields 2.74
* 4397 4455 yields 3.85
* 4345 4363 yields 3.77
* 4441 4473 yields 3.82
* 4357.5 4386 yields 3.88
